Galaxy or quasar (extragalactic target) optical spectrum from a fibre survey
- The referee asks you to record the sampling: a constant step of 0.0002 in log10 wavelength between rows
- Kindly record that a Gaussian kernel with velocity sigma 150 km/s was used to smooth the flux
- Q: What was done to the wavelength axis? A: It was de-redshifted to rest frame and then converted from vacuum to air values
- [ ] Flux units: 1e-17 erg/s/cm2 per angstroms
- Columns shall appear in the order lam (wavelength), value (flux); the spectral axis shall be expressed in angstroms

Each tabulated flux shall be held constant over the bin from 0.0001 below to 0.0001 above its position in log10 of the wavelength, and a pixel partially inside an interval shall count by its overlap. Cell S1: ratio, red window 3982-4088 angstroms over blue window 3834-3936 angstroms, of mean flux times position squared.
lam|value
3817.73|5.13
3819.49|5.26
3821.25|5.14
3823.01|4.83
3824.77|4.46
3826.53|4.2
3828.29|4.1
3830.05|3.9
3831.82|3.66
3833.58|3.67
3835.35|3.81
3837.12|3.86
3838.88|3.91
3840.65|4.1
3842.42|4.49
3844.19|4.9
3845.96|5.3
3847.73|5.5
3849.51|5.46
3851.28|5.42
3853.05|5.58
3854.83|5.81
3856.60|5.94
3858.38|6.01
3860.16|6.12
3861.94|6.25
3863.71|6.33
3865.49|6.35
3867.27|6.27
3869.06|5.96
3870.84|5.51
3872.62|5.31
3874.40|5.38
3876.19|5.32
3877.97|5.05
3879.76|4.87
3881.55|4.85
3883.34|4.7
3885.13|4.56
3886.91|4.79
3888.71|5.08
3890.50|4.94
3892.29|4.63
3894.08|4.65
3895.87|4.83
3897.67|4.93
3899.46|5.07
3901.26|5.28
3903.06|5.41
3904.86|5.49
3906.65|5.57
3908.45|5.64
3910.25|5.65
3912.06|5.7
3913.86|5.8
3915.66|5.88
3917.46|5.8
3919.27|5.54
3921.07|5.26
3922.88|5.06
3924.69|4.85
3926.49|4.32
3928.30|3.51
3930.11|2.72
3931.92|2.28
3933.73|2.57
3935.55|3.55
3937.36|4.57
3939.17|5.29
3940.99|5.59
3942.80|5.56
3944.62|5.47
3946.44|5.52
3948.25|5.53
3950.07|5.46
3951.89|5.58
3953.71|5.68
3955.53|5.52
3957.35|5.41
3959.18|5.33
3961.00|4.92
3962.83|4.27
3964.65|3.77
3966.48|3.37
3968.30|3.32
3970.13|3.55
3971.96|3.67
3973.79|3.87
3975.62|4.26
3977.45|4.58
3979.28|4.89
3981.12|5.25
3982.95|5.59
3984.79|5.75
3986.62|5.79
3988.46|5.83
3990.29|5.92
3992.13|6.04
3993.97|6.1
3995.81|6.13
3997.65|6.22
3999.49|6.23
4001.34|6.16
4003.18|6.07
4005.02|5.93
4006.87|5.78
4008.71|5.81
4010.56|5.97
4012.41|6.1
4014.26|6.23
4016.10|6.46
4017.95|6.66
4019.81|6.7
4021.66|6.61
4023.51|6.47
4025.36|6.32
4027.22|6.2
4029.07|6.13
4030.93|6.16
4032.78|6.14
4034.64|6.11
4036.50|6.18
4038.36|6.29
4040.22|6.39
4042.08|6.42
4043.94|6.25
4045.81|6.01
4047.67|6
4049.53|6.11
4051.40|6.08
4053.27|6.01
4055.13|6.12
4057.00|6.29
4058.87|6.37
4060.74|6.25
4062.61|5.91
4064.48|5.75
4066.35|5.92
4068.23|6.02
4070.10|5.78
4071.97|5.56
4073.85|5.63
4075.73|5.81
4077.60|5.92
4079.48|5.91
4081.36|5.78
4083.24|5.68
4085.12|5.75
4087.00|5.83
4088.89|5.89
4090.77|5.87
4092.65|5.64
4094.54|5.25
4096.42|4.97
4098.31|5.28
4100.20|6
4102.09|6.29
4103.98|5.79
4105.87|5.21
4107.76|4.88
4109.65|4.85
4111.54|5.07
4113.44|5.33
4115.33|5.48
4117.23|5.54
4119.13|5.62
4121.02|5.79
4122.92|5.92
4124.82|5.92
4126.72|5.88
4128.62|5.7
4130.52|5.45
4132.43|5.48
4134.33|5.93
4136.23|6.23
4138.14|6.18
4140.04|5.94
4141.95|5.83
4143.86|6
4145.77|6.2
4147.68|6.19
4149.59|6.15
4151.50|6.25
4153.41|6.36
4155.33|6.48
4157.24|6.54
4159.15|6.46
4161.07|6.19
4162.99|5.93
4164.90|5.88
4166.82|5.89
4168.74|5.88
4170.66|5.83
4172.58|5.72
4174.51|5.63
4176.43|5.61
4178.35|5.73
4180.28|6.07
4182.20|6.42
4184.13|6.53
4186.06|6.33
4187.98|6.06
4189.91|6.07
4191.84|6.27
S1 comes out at 1.30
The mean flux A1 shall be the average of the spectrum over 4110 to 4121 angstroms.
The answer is 5.41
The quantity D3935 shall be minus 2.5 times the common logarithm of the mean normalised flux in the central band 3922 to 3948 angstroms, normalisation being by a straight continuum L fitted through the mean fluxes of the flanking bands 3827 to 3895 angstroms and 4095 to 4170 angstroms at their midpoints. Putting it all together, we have 0.20 mag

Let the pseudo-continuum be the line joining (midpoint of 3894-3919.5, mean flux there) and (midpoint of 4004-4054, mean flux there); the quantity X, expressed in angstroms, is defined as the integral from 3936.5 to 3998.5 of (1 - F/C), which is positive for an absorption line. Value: 7.6 angstroms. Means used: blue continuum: 5.44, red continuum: 6.2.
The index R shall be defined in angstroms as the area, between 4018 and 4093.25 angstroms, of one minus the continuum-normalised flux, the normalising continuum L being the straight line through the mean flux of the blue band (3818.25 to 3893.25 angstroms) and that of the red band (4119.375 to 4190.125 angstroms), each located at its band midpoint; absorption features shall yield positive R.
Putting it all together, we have -5.0 angstroms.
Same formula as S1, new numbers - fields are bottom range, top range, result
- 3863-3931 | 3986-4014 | 1.22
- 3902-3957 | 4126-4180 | 1.33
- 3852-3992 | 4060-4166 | 1.26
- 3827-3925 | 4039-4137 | 1.24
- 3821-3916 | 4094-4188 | 1.31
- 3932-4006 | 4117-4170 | 1.29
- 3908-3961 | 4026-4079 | 1.29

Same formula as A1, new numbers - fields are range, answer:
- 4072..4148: 5.69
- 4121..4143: 5.86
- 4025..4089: 6.03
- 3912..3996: 4.88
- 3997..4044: 6.23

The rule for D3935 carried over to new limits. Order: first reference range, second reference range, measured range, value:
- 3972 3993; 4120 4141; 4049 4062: -0.12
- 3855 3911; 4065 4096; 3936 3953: 0.03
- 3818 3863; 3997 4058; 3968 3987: 0.26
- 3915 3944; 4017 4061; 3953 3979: 0.16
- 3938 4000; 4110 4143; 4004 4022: -0.17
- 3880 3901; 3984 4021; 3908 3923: -0.10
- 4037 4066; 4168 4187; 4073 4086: 0.06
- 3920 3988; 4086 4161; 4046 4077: -0.12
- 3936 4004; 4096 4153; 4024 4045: -0.16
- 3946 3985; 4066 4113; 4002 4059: -0.19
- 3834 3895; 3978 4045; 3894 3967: 0.13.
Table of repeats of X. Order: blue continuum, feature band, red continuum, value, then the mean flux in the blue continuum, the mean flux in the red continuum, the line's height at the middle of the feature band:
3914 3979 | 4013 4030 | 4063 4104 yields -3.8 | 4.63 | 5.74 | 5.24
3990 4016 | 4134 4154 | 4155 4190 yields -0.2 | 6.07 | 6.06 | 6.06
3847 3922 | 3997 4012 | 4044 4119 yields -1.1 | 5.44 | 5.74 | 5.62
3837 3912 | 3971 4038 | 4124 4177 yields -2.7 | 5.28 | 5.99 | 5.62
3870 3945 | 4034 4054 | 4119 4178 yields -2.4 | 4.92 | 5.97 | 5.52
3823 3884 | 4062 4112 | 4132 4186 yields 1.6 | 5.07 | 6.06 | 5.83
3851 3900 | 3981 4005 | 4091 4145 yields -2.0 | 5.38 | 5.63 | 5.5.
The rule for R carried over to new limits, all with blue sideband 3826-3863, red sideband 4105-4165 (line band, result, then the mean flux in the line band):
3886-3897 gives 0.5 angstroms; 4.82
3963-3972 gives 2.9 angstroms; 3.59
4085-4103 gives 0.1 angstroms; 5.67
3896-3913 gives -1.1 angstroms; 5.39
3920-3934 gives 3.4 angstroms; 3.9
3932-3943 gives 1.9 angstroms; 4.29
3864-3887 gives -1.7 angstroms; 5.35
